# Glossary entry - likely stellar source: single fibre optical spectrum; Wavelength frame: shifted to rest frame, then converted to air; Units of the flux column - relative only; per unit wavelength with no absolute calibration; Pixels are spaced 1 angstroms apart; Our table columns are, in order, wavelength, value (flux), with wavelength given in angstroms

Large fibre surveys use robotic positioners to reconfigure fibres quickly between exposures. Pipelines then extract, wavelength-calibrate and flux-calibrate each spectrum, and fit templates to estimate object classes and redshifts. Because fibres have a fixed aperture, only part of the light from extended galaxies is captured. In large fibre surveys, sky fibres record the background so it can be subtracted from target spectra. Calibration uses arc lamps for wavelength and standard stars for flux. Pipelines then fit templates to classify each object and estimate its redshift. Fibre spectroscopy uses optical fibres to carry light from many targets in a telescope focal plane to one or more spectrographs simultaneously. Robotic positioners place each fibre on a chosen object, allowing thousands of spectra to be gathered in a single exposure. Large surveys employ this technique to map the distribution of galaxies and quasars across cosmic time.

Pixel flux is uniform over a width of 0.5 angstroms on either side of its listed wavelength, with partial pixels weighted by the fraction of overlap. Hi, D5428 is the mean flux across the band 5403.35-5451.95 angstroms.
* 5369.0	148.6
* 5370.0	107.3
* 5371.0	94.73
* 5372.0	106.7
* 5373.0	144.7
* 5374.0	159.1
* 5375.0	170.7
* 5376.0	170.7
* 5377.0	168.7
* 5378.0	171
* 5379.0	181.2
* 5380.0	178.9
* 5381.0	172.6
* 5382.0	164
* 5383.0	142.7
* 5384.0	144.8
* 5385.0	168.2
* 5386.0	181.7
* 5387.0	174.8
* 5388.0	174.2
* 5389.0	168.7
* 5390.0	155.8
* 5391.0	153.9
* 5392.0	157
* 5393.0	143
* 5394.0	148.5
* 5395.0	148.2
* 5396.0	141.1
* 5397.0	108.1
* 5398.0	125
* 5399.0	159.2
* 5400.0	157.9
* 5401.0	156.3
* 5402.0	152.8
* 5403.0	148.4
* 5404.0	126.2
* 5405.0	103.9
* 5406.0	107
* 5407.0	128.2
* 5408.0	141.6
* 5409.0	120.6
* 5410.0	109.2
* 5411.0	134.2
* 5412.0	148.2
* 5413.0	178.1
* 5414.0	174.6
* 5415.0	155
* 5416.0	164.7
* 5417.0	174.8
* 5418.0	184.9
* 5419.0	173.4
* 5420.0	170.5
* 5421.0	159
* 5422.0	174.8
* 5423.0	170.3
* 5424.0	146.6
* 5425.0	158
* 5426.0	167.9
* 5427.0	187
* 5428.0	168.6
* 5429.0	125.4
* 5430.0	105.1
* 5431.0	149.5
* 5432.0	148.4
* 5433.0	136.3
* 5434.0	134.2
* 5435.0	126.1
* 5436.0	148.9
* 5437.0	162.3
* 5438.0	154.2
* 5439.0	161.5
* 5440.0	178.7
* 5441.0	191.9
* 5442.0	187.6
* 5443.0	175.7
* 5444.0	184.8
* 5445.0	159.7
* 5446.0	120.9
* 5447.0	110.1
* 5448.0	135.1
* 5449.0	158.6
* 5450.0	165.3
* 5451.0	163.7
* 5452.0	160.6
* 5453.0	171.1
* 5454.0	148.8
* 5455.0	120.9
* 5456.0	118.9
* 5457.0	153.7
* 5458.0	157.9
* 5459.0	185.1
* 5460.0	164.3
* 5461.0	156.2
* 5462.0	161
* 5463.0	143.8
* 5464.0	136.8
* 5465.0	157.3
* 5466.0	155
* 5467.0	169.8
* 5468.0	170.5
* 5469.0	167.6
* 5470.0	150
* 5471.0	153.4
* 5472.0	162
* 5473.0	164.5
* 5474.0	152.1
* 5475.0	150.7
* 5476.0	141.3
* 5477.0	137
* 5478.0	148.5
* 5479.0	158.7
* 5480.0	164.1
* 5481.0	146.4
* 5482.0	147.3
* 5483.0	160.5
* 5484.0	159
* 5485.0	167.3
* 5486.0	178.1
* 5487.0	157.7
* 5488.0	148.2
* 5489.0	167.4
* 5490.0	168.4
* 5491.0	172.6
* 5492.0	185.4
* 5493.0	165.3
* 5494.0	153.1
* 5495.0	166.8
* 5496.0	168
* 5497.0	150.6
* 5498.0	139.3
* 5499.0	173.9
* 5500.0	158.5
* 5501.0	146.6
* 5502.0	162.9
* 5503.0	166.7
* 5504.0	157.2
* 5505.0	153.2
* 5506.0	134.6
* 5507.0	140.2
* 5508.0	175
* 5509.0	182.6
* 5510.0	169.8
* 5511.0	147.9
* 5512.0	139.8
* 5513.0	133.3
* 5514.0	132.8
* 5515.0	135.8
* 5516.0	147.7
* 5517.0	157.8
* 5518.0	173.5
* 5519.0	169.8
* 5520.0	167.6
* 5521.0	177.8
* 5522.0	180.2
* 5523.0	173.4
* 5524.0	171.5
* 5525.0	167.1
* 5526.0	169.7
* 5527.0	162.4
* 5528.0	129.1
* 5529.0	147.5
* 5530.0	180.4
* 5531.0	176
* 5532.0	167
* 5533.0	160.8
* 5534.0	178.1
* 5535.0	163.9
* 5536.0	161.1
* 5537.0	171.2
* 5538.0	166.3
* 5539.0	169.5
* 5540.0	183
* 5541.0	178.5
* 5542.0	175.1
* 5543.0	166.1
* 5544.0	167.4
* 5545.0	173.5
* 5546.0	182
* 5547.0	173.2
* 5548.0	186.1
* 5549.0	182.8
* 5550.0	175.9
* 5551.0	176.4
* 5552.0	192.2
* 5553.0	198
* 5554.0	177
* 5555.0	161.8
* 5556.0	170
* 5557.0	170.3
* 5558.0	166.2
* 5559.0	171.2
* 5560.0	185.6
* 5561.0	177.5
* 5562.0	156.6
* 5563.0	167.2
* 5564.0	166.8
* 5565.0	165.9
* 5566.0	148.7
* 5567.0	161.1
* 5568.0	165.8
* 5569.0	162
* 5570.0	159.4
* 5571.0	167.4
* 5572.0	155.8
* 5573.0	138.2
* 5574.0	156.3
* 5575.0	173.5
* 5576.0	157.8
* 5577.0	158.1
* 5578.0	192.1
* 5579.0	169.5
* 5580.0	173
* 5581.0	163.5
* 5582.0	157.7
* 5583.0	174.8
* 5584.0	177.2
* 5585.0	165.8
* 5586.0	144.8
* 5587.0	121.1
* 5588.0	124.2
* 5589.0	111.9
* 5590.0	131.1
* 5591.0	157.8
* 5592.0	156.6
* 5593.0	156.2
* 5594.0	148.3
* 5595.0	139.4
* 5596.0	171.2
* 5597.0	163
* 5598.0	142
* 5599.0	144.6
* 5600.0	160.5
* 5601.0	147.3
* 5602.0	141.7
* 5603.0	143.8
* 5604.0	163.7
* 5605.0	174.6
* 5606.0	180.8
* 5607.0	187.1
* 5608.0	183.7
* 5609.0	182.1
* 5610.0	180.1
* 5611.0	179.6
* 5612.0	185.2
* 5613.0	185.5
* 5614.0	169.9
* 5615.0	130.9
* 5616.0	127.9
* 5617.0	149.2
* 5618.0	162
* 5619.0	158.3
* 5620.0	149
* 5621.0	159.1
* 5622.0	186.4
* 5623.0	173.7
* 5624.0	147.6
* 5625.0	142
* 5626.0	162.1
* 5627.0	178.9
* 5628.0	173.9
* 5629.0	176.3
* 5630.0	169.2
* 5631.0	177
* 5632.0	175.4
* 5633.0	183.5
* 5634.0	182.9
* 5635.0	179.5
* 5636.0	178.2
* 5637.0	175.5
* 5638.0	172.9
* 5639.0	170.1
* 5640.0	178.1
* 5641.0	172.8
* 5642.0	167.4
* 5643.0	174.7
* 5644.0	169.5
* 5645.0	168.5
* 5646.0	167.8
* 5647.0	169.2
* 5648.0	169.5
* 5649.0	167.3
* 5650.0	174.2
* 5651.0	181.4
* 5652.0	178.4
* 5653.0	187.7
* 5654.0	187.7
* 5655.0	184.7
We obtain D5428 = 152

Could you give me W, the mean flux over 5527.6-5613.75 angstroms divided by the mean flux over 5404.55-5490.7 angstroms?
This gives 1.07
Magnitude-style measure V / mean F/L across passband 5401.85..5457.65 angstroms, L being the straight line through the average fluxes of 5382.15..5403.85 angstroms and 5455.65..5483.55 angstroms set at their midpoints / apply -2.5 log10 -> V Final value 0.016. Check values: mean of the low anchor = 153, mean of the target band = 152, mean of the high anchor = 155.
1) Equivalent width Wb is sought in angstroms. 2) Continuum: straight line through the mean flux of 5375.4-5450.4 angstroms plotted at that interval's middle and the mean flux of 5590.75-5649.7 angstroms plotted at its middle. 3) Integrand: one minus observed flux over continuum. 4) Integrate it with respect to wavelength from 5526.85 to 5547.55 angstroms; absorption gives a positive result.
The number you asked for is -0.9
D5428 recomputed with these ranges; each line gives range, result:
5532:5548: 172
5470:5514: 157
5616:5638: 168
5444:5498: 156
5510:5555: 167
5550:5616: 163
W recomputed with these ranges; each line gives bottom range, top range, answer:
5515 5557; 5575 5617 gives 0.93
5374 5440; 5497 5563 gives 1.08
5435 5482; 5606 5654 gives 1.10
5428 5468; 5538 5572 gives 1.12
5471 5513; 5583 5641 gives 1.03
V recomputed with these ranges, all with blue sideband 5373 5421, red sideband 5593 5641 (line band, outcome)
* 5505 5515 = 0.07 mag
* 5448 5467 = 0.02 mag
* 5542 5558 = -0.09 mag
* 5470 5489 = 0.02 mag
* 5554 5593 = 0.02 mag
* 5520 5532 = -0.04 mag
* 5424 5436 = 0.07 mag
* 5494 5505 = 0.01 mag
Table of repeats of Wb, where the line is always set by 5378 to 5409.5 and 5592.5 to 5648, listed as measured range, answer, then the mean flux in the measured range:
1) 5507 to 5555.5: -2.34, 168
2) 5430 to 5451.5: -0.07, 154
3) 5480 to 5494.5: -0.56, 163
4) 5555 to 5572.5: -0.38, 166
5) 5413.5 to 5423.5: -1.22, 170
